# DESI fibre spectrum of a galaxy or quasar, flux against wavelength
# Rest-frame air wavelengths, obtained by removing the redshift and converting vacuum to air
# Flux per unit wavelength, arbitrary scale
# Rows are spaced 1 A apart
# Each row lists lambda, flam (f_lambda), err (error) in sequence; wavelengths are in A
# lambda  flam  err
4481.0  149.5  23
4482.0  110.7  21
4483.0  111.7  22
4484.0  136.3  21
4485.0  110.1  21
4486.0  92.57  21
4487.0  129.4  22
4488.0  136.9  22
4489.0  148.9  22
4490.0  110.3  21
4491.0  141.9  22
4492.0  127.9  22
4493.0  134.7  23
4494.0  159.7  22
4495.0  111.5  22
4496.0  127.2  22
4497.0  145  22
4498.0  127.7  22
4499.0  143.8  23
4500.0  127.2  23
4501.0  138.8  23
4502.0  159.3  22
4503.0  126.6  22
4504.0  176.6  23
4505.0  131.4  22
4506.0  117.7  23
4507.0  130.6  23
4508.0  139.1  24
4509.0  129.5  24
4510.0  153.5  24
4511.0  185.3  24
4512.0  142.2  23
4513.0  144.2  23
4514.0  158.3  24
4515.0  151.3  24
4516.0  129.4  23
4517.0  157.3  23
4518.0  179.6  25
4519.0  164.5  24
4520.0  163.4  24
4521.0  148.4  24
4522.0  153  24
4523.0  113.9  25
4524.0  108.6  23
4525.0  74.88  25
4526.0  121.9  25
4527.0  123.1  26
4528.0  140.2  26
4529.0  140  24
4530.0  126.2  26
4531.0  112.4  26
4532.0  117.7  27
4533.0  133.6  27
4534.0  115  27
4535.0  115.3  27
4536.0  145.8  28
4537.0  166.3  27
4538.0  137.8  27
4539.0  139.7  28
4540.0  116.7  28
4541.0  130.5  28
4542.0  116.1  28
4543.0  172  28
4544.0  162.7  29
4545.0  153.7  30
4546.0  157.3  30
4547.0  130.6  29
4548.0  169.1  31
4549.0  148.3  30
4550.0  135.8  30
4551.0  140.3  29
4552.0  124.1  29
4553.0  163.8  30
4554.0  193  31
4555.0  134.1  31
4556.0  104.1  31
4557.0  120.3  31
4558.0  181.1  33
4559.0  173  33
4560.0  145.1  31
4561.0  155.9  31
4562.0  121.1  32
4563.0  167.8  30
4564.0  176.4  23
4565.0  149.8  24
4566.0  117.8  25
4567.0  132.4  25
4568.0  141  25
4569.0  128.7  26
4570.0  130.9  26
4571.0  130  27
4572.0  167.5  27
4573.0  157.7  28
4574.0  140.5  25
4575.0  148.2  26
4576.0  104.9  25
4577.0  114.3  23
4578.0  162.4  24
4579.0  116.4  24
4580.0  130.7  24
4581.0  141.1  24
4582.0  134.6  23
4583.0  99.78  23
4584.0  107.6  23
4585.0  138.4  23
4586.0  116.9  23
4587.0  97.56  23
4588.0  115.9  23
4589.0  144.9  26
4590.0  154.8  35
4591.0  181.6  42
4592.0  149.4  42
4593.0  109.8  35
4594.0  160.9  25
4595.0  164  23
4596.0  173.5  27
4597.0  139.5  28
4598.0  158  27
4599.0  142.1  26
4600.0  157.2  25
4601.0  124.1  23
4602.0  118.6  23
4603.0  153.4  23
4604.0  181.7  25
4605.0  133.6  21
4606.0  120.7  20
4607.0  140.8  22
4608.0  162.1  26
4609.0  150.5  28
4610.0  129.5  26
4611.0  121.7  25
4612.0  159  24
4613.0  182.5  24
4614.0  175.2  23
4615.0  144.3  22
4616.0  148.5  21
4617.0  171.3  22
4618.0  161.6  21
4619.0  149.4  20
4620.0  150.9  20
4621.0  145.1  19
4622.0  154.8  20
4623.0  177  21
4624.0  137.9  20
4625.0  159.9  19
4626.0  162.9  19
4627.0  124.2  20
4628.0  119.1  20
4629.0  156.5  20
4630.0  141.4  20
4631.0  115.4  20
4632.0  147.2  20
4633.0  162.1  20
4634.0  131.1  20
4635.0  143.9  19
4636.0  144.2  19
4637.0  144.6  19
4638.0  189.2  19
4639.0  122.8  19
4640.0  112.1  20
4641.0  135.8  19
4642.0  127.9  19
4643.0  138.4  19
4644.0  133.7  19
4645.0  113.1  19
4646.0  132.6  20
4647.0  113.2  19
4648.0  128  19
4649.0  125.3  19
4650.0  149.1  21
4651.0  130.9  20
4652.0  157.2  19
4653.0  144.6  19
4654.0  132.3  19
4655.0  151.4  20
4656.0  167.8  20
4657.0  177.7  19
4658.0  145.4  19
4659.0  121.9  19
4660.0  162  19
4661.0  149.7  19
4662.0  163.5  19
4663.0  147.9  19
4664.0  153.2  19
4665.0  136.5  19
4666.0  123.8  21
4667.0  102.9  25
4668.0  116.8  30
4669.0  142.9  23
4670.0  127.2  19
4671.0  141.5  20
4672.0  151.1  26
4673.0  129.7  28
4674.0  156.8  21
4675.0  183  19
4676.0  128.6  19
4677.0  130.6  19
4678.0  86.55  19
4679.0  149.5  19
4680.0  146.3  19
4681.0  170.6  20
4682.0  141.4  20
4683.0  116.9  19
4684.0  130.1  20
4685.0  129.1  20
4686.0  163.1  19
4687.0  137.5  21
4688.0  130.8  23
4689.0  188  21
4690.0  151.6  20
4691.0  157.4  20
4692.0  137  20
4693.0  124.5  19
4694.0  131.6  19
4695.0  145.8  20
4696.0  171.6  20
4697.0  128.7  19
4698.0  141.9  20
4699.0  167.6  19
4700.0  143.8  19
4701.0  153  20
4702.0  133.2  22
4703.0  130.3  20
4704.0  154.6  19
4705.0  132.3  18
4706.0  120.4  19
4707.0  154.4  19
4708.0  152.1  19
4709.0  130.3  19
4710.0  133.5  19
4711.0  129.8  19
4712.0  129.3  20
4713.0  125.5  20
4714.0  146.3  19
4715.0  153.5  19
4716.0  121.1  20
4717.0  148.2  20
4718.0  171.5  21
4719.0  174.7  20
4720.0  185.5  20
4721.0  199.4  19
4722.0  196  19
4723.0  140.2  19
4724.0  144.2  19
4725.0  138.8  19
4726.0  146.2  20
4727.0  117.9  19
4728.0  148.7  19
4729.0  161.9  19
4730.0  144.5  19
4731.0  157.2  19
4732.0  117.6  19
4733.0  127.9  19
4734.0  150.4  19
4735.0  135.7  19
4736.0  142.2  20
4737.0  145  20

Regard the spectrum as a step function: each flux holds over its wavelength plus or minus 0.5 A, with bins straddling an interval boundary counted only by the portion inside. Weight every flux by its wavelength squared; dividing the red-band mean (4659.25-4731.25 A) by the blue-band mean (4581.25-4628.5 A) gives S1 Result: 1.0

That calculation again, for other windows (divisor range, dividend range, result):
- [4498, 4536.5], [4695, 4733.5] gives 1.16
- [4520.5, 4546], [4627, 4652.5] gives 1.08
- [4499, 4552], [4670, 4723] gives 1.12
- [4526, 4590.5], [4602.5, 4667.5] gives 1.08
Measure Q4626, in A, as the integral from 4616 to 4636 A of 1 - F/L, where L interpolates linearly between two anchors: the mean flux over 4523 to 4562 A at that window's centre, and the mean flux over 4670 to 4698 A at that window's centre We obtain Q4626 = -1.0 A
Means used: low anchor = 138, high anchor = 143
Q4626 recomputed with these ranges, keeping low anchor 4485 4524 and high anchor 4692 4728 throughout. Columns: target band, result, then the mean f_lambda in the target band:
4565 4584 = 1.23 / 133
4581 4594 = 1.06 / 131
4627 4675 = 1.51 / 140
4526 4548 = 0.76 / 136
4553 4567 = -0.72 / 149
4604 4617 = -0.58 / 150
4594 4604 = -0.51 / 150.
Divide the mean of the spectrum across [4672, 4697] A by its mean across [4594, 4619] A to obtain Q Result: 0.9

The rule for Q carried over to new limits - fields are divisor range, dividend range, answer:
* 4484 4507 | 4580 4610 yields 1.05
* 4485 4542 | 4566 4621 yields 1.05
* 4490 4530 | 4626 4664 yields 1.01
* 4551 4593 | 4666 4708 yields 1.01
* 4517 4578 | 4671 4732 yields 1.04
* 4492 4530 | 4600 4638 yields 1.06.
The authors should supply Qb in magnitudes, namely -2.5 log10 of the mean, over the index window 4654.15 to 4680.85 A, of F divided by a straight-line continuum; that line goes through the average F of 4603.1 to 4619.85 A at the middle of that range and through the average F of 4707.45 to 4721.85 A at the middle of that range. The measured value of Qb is 0.07 mag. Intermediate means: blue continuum 152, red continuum 151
